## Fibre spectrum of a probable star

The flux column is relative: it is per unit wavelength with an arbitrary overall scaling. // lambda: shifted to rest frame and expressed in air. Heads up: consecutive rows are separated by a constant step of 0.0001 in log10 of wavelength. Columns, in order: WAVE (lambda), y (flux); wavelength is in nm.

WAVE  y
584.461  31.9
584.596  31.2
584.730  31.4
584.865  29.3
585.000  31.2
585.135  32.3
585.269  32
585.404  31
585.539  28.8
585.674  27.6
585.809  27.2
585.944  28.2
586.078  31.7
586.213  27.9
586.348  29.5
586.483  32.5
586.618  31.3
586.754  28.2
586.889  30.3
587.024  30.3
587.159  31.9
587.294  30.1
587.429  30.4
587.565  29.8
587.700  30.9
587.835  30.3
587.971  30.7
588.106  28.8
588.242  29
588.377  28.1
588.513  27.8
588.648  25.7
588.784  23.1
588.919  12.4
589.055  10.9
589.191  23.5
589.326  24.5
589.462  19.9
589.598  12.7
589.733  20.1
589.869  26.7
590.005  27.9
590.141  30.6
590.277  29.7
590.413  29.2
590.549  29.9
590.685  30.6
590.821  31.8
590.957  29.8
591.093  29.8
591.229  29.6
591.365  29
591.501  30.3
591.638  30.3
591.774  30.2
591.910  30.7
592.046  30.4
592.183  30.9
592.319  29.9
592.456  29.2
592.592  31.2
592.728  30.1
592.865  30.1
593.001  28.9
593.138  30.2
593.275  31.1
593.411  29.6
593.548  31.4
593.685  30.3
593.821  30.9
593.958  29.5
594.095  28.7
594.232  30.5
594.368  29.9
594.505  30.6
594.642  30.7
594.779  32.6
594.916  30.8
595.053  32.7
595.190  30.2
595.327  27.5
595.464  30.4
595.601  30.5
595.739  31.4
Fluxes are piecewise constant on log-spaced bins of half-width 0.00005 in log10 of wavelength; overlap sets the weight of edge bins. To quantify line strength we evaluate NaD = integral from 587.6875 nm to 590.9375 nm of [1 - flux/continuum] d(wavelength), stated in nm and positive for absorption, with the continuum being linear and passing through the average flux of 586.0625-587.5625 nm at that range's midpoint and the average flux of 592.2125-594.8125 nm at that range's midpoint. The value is 0.50 nm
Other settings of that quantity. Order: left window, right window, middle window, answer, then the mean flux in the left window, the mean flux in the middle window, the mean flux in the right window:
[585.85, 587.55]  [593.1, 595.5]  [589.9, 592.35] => 0.03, 30.1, 30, 30.4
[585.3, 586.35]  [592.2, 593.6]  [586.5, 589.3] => 0.20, 29.1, 27.2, 30.2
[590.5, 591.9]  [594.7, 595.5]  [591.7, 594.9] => 0.01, 30.2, 30.3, 30.7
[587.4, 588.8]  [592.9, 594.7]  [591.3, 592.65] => -0.02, 28.7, 30.2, 30.2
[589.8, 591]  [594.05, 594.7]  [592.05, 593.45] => -0.01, 29.6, 30.1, 30.1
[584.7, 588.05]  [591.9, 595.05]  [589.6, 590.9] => 0.11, 30.2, 27.7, 30.4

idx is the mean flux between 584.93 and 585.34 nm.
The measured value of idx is 31.8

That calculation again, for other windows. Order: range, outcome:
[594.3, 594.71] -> 30.4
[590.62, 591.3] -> 30.3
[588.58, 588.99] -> 20.4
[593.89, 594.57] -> 29.8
